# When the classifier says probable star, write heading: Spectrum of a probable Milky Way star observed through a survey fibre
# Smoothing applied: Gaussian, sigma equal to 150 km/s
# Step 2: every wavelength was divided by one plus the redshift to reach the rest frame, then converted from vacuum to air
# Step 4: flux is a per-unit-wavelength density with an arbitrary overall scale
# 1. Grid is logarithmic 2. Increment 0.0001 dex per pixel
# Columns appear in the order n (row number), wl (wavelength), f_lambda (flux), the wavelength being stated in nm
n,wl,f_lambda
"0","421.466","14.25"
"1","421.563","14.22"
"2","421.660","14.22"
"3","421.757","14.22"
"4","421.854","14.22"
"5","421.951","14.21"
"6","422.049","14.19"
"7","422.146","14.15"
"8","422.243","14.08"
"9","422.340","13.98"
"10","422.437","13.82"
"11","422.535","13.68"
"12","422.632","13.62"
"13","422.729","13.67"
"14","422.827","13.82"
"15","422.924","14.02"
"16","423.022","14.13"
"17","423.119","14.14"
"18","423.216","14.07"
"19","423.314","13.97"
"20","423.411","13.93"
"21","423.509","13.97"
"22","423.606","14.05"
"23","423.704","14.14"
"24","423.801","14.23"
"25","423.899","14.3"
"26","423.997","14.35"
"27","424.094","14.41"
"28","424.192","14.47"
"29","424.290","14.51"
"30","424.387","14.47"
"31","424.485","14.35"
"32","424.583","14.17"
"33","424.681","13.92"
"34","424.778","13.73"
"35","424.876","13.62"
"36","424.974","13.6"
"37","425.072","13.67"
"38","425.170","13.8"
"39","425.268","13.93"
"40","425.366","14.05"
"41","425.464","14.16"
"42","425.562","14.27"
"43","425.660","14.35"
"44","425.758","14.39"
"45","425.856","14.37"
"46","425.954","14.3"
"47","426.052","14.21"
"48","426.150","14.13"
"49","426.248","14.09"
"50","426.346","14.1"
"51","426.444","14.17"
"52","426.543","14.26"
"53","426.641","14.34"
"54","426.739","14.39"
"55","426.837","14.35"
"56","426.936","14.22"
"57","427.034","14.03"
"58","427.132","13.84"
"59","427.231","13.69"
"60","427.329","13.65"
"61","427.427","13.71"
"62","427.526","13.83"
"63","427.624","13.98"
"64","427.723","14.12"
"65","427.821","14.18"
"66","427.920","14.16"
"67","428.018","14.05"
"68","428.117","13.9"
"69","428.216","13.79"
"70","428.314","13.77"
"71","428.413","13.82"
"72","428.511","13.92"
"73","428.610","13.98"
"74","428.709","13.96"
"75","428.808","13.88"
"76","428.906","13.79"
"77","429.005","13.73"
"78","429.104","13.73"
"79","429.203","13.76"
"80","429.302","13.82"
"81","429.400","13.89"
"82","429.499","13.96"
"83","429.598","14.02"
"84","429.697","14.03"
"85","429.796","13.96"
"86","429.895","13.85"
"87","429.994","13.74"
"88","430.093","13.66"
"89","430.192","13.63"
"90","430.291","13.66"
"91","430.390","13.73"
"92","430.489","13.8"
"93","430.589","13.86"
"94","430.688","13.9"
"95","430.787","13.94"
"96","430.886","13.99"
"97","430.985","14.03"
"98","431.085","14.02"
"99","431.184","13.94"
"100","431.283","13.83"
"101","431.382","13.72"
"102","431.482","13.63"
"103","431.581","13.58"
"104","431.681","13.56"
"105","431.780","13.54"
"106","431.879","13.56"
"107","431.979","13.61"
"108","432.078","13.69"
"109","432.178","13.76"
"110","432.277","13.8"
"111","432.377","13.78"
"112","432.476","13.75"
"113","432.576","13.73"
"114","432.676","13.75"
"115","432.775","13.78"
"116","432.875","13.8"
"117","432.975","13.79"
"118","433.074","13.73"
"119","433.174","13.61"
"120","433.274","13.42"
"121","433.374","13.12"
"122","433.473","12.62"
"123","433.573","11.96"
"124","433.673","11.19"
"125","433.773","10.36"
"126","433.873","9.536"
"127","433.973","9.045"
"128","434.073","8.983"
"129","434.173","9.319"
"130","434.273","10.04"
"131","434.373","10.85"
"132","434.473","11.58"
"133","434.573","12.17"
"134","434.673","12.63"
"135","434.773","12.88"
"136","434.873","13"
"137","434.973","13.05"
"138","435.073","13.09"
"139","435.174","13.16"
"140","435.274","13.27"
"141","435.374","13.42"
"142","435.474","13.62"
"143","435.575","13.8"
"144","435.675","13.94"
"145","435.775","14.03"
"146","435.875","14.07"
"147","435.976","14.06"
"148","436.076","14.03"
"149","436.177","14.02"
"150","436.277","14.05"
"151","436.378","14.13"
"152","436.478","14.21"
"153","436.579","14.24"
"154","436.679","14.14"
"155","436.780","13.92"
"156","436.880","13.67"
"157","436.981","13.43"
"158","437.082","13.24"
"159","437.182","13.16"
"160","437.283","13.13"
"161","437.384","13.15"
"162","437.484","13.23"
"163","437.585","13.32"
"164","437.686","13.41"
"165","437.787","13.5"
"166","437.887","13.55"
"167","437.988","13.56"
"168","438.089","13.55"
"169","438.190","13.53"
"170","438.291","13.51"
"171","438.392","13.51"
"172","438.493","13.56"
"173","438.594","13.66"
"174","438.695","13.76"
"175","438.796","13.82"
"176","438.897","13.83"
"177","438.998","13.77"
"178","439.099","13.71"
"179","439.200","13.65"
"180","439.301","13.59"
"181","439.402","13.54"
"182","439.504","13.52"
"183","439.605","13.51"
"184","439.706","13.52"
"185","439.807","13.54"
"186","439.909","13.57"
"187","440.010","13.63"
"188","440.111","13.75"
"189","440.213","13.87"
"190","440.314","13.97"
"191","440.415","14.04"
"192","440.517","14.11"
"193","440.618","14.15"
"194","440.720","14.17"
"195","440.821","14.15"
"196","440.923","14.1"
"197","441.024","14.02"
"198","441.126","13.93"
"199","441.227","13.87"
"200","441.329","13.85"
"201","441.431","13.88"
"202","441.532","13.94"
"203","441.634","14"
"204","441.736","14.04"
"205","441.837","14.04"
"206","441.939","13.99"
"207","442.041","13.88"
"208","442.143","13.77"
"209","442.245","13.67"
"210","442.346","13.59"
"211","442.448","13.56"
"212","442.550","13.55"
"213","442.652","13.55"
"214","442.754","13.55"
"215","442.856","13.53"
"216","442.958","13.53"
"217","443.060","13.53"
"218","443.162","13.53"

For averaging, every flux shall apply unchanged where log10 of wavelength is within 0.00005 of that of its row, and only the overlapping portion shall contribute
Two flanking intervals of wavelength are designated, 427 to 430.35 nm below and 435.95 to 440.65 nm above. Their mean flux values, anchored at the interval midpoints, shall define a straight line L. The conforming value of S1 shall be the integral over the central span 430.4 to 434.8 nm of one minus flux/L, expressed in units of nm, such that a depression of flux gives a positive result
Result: 0.301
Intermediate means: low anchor 13.9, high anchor 13.7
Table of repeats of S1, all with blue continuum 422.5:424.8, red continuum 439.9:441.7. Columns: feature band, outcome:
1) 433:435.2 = 0.35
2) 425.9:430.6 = 0.04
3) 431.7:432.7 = 0.02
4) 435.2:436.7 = 0.01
